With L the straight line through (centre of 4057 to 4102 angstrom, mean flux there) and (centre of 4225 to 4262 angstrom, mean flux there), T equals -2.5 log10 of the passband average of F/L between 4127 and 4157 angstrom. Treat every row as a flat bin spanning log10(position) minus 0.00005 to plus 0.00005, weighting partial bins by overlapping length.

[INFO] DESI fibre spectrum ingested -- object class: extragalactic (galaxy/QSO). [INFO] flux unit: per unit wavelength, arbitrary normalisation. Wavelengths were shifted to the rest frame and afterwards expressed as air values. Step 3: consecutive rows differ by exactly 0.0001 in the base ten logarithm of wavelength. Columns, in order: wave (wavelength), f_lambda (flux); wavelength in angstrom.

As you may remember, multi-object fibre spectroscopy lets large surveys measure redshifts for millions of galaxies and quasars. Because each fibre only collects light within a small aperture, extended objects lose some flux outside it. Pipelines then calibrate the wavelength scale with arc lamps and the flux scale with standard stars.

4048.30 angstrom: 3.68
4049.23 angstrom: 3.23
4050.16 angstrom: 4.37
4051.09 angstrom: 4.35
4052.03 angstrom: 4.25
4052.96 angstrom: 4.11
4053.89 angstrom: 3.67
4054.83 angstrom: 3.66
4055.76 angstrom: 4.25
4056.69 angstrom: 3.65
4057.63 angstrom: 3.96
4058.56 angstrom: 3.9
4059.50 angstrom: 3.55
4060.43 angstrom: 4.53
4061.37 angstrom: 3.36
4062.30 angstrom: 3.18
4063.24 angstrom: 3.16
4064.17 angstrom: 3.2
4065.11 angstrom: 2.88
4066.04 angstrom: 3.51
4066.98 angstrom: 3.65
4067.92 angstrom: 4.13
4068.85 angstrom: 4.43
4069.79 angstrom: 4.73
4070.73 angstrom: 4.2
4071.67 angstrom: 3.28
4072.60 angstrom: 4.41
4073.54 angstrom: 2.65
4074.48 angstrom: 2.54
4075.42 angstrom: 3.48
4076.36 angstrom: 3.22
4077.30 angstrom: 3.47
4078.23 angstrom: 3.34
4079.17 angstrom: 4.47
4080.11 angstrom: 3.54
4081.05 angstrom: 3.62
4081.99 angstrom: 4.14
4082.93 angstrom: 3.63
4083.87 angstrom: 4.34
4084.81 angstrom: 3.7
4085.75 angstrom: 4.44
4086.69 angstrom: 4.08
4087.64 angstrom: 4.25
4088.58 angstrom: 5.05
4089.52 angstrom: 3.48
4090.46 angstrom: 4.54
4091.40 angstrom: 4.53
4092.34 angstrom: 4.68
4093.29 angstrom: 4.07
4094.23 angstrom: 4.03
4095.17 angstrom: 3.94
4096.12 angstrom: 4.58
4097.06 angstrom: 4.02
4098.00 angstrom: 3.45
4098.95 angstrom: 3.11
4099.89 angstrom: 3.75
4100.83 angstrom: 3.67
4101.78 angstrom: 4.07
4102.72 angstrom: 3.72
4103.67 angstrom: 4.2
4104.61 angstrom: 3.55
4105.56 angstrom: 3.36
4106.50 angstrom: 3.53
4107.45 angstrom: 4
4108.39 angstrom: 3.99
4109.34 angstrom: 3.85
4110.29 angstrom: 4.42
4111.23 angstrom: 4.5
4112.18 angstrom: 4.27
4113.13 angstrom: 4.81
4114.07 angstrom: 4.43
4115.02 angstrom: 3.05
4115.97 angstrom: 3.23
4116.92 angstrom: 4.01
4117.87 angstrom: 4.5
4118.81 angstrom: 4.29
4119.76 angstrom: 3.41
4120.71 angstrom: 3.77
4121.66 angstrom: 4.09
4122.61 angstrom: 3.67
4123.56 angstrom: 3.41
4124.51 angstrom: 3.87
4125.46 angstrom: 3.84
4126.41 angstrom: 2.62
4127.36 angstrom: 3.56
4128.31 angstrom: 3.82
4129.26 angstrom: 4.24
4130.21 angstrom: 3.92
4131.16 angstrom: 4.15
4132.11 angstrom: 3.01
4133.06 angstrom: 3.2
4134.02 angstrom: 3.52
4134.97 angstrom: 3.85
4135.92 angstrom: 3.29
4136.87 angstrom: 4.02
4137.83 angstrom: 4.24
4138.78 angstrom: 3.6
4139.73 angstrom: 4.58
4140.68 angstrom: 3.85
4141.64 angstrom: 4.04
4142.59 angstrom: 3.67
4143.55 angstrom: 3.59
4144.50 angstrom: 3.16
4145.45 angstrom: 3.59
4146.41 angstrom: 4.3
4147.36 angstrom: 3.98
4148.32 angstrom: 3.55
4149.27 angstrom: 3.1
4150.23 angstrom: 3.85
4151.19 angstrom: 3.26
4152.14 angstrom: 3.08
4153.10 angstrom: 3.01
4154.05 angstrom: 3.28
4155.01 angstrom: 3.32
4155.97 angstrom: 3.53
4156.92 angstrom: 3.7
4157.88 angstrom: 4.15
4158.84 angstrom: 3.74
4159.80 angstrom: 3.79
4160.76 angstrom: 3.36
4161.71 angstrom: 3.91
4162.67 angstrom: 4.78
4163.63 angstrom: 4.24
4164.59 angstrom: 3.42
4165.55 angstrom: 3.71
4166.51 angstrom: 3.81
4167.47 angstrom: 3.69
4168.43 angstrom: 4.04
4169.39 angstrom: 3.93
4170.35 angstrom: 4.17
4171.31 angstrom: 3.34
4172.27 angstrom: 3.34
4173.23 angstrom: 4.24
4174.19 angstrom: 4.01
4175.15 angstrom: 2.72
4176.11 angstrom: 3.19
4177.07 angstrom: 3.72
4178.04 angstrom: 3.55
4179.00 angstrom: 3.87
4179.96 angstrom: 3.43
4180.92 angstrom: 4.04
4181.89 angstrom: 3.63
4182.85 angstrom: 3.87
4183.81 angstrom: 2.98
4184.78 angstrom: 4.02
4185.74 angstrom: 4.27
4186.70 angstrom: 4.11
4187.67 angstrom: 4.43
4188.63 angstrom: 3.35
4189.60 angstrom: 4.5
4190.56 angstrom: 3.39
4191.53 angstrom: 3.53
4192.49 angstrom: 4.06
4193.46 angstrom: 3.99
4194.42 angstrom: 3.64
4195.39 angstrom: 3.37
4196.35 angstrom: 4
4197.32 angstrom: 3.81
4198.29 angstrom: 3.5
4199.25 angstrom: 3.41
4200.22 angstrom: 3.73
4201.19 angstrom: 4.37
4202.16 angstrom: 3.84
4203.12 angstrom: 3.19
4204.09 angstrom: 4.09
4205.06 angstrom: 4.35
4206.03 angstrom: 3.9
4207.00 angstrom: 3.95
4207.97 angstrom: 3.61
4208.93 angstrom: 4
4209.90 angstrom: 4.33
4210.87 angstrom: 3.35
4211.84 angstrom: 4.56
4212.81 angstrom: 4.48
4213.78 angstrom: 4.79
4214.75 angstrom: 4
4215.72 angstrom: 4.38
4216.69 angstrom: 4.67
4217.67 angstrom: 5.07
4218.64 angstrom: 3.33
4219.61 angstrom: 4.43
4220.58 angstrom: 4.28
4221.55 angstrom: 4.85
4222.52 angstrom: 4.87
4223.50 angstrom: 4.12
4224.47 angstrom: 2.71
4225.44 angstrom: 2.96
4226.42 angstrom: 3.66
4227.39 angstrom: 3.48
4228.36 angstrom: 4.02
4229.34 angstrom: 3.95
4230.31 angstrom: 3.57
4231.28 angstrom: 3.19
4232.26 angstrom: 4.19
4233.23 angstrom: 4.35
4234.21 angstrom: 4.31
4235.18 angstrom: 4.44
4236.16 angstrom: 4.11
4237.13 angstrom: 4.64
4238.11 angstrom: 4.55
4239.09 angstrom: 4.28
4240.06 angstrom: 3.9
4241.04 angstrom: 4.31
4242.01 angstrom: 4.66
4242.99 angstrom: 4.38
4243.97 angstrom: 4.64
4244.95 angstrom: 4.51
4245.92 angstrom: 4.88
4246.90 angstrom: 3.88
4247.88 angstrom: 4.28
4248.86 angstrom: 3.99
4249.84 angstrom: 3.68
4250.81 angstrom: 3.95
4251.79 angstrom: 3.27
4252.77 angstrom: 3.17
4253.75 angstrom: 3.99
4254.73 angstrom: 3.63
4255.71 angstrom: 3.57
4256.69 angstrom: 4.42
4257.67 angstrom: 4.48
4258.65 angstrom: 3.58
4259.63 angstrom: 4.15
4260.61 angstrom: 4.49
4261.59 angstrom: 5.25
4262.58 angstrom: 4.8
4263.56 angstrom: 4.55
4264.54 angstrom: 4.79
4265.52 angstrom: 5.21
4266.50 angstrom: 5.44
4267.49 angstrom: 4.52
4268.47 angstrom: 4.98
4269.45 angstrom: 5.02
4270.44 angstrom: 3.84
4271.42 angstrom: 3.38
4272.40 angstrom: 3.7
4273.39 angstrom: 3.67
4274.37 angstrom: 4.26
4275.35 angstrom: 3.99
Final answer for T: 0.08 mag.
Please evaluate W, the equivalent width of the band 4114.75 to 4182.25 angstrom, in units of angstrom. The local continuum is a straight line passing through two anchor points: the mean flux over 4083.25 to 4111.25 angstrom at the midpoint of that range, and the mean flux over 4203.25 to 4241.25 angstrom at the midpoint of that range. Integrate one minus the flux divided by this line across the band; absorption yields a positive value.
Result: 5.9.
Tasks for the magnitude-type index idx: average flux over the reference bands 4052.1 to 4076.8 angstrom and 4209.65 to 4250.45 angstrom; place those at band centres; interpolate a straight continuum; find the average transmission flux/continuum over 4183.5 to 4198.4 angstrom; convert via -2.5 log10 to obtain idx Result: 0.06 mag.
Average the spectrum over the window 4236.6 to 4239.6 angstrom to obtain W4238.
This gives 4.48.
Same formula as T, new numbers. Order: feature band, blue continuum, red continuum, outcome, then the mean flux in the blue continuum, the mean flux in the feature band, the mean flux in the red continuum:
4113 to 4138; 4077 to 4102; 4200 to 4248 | 0.08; 4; 3.75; 4.13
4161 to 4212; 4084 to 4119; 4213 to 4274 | 0.09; 4.03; 3.81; 4.2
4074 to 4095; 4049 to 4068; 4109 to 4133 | -0.04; 3.74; 3.94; 3.86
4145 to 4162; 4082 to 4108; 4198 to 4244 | 0.13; 3.99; 3.58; 4.08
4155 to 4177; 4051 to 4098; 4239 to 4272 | 0.09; 3.87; 3.75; 4.29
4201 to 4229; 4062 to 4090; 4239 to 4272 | 0.03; 3.74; 4.05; 4.29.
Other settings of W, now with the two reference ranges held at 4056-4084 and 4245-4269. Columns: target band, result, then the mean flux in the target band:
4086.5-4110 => -1.37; 3.98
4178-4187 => 0.59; 3.78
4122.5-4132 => 0.43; 3.69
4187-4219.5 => 1.12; 3.97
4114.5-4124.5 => 0.22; 3.75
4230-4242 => 0.13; 4.18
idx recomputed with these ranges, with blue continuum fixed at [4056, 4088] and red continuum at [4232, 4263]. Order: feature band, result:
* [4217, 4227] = 0.03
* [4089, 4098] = -0.11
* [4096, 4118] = -0.02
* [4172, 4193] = 0.08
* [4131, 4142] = 0.04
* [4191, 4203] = 0.09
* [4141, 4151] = 0.07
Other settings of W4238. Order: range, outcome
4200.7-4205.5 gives 3.96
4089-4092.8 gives 4.32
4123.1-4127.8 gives 3.46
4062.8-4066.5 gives 3.19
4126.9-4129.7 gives 3.87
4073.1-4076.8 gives 2.97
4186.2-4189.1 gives 3.97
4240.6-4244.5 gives 4.5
